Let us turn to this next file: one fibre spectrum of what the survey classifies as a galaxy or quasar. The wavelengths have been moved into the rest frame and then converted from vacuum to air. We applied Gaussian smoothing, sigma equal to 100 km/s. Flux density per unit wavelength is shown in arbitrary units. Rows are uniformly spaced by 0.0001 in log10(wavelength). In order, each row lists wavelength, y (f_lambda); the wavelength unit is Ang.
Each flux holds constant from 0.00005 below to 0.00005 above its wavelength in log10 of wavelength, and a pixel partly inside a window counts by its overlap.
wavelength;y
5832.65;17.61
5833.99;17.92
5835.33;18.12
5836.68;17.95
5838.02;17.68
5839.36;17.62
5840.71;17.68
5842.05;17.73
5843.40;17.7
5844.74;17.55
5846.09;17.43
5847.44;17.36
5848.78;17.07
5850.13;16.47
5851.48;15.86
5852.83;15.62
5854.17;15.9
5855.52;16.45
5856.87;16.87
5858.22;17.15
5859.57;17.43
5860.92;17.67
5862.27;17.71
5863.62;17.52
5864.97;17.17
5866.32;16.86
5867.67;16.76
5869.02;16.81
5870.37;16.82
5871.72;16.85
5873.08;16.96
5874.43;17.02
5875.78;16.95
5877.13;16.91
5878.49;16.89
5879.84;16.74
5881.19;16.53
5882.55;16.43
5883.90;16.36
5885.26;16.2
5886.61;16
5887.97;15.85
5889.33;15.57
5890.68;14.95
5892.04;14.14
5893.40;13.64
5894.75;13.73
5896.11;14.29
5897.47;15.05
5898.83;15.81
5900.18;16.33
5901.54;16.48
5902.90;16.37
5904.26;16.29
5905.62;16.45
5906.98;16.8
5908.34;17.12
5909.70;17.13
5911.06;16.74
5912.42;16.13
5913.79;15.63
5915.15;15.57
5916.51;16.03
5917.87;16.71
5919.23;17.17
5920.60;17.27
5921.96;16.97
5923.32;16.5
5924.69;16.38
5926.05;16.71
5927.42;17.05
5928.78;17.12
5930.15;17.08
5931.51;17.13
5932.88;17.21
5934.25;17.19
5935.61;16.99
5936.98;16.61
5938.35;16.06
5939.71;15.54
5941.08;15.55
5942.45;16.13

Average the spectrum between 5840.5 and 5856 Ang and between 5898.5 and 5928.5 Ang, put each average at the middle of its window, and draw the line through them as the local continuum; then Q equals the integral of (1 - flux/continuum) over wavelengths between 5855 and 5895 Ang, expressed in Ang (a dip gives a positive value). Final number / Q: 0.7 Ang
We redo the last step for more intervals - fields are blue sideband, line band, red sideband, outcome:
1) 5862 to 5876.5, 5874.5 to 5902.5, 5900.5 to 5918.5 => 1.61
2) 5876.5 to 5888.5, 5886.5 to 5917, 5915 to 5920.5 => 1.40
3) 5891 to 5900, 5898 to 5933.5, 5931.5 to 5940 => -2.24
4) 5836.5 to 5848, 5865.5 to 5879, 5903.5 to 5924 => 0.23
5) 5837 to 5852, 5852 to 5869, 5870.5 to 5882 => 0.17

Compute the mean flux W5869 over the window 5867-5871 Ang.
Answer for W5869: 16.8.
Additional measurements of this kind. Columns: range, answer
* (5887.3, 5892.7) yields 15.1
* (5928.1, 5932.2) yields 17.1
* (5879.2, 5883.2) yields 16.6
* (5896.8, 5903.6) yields 16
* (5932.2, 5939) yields 16.8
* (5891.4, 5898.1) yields 14.2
